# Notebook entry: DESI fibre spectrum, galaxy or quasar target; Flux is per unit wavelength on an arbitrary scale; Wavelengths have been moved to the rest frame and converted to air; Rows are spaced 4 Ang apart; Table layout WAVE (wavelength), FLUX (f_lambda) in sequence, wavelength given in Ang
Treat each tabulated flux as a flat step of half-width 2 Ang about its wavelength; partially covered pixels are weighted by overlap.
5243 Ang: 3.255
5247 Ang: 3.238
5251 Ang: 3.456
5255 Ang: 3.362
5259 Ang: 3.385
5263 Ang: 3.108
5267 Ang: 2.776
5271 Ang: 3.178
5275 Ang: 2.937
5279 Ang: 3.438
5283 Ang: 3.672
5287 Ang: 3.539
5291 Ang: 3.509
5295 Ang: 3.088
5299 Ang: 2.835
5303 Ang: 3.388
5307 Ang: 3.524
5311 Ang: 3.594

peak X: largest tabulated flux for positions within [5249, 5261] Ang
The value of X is 3.456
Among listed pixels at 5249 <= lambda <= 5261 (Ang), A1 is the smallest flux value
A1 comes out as 3.362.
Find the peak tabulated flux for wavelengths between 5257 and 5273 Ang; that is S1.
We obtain 3.385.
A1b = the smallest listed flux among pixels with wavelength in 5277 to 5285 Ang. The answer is 3.438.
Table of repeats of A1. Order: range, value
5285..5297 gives 3.088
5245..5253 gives 3.238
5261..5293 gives 2.776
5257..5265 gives 3.108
